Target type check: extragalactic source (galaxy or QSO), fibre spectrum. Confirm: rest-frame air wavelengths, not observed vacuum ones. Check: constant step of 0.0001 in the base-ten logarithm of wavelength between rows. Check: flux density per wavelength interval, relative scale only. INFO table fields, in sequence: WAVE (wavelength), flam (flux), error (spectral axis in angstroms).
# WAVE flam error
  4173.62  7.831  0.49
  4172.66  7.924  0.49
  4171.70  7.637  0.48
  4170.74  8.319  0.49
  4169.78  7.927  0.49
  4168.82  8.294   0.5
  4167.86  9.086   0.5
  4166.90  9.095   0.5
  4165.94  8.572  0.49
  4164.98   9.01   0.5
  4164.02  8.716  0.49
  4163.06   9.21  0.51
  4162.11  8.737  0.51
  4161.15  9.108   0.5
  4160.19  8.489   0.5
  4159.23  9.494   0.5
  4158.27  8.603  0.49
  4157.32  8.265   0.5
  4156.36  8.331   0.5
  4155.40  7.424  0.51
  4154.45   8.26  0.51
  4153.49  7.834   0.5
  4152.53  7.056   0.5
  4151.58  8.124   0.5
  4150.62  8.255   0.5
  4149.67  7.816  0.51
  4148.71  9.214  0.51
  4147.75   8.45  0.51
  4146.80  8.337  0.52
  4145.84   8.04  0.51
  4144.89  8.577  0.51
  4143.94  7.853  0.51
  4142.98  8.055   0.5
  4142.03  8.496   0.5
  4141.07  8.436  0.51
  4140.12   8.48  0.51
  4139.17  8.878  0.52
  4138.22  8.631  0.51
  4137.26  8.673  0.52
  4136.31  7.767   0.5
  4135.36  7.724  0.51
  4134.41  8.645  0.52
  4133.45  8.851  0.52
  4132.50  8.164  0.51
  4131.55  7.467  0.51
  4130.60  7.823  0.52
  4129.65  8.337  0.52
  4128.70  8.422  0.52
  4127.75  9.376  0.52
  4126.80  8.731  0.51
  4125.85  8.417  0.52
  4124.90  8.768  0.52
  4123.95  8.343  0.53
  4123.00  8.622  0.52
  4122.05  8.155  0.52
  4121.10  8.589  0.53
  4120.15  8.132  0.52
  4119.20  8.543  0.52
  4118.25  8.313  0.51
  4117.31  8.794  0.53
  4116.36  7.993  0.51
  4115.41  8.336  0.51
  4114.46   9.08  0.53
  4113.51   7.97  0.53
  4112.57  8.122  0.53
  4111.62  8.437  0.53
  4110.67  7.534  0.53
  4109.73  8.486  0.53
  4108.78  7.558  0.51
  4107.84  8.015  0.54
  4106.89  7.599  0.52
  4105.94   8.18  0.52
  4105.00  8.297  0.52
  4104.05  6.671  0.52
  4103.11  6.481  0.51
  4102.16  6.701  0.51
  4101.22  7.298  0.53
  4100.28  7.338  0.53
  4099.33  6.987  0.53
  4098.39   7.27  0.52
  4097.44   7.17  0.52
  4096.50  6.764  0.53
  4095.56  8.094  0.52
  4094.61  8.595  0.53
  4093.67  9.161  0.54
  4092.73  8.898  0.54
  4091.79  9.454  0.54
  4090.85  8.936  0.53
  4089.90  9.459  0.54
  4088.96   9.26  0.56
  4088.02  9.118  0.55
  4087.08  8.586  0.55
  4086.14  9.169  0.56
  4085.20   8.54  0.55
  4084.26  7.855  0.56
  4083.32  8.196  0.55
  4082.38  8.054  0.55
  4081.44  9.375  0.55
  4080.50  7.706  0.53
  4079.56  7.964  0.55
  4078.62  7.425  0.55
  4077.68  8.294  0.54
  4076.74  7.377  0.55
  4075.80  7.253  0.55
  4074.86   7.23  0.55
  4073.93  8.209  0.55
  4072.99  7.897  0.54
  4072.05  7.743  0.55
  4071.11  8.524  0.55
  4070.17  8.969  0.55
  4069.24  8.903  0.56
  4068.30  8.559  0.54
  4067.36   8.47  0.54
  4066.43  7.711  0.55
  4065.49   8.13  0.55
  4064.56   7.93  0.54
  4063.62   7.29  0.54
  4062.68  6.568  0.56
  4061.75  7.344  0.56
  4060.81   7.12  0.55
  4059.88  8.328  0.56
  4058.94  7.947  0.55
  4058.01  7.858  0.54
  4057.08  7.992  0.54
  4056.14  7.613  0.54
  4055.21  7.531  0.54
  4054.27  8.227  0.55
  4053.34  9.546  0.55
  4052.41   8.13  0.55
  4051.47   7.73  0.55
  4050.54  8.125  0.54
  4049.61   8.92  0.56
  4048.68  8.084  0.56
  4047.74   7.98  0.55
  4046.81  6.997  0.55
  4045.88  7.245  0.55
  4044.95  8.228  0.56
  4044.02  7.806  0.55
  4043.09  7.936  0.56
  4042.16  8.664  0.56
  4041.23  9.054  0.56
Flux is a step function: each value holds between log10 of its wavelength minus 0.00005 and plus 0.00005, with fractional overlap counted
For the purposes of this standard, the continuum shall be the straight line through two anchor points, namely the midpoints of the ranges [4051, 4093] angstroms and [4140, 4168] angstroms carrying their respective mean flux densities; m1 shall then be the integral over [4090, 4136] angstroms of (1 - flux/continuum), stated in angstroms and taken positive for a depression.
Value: 1.0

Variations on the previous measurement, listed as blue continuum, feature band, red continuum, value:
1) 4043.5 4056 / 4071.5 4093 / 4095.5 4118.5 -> -1.3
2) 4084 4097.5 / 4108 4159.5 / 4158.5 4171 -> 2.5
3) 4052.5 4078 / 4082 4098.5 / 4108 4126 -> -0.8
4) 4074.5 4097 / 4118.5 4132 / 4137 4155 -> -0.2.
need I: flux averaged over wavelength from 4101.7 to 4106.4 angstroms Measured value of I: 7.27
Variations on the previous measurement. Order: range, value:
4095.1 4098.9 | 7.33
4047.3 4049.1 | 8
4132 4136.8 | 8.23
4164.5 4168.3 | 8.93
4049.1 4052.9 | 8.24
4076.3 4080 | 7.76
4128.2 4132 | 8.03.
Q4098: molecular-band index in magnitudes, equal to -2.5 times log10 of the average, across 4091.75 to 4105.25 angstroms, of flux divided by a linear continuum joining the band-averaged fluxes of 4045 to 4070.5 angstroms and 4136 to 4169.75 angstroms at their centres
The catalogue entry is 0.08 mag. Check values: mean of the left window 7.97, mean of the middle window 7.61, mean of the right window 8.44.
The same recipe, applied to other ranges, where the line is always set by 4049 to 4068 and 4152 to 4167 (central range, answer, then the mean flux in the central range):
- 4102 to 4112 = 0.08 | 7.65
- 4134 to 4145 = 0.01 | 8.35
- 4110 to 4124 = -0.01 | 8.33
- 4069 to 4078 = 0.00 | 8.01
